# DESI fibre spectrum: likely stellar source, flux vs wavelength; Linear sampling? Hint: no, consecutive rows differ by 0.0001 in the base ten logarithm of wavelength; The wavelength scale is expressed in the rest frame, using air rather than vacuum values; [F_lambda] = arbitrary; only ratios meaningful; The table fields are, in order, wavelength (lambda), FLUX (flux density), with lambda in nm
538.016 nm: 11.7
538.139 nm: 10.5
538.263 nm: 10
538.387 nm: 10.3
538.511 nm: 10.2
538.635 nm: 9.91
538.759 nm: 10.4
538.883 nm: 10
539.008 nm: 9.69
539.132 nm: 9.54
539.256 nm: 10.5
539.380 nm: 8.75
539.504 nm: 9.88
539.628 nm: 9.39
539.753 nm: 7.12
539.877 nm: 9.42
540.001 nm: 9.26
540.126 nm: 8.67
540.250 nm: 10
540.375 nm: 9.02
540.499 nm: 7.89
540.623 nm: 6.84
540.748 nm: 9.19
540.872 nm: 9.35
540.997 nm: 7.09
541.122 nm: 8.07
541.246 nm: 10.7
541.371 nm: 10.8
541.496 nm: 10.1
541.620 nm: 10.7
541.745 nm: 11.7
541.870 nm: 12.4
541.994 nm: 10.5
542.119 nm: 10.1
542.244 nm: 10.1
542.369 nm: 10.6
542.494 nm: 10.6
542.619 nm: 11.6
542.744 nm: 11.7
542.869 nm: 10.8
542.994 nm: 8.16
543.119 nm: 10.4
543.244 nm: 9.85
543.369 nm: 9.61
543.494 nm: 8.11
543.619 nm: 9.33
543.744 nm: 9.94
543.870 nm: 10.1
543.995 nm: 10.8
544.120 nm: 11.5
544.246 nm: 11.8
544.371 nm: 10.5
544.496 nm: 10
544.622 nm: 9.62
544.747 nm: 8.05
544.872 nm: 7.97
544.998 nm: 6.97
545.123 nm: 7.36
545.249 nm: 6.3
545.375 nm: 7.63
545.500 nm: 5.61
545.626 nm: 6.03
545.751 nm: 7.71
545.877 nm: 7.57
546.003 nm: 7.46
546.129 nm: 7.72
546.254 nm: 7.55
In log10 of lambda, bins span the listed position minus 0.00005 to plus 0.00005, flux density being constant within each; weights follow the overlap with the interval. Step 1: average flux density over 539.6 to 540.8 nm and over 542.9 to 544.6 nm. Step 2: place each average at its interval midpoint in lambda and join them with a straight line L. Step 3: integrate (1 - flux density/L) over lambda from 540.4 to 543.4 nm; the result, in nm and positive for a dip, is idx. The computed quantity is -0.20 nm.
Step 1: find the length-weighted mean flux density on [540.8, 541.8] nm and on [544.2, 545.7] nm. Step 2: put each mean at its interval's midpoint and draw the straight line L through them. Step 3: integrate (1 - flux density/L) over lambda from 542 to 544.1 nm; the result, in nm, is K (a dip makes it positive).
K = -0.27 nm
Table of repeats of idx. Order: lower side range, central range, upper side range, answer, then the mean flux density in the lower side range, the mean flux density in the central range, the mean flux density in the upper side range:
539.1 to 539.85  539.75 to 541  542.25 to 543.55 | 0.103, 9.2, 8.67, 10.2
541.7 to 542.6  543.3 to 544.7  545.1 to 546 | -0.230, 10.9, 10.1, 6.9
